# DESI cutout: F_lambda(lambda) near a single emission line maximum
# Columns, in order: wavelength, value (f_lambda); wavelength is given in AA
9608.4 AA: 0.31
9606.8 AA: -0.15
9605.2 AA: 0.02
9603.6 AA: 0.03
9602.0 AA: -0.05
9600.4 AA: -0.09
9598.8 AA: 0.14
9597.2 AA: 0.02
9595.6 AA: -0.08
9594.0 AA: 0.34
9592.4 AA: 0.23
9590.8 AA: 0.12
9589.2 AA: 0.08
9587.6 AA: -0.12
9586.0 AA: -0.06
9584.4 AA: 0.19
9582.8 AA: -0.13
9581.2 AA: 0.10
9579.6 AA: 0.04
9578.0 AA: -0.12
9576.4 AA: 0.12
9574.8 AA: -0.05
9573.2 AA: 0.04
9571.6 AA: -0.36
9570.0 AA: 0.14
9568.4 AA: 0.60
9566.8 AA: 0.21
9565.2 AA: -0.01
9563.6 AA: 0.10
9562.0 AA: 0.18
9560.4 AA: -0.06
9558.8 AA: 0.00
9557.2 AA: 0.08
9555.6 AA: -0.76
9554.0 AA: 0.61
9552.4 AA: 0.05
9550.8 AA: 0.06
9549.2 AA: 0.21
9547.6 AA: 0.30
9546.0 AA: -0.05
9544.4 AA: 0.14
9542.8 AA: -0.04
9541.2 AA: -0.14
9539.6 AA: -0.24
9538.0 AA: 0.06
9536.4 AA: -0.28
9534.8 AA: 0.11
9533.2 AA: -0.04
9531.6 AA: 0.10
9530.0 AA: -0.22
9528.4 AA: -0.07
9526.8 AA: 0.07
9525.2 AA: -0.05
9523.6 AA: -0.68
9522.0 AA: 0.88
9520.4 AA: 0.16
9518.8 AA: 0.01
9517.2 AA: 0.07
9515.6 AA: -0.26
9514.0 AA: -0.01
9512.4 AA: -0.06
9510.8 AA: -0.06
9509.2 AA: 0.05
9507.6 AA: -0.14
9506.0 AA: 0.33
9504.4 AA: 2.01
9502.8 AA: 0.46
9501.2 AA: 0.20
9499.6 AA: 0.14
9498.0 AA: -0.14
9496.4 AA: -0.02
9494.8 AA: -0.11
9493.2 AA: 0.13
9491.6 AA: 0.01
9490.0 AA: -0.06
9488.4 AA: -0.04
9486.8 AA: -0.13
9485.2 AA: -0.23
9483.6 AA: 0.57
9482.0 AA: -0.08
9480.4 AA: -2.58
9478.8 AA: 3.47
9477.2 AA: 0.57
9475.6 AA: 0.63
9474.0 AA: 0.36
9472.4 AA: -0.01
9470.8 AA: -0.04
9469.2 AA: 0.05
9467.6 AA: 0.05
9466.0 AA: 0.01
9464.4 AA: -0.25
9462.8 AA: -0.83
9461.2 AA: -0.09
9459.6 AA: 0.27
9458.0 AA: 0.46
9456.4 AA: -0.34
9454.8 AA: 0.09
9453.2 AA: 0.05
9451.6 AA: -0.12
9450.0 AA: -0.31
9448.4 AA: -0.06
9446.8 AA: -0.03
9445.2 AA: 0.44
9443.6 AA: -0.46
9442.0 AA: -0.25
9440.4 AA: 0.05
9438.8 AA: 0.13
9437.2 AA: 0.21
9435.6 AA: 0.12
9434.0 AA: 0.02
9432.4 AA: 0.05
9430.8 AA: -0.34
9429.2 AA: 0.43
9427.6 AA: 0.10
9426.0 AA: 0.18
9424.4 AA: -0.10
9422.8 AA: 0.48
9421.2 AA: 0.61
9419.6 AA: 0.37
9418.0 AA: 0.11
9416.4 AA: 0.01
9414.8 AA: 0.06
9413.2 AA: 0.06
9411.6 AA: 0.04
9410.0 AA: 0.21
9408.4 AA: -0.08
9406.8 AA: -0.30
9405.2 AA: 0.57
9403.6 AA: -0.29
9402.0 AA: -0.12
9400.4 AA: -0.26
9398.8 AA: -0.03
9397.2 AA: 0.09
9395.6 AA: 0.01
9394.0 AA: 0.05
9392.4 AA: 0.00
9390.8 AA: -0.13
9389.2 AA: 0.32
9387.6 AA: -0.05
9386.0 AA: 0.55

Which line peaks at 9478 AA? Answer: H-gamma 4340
